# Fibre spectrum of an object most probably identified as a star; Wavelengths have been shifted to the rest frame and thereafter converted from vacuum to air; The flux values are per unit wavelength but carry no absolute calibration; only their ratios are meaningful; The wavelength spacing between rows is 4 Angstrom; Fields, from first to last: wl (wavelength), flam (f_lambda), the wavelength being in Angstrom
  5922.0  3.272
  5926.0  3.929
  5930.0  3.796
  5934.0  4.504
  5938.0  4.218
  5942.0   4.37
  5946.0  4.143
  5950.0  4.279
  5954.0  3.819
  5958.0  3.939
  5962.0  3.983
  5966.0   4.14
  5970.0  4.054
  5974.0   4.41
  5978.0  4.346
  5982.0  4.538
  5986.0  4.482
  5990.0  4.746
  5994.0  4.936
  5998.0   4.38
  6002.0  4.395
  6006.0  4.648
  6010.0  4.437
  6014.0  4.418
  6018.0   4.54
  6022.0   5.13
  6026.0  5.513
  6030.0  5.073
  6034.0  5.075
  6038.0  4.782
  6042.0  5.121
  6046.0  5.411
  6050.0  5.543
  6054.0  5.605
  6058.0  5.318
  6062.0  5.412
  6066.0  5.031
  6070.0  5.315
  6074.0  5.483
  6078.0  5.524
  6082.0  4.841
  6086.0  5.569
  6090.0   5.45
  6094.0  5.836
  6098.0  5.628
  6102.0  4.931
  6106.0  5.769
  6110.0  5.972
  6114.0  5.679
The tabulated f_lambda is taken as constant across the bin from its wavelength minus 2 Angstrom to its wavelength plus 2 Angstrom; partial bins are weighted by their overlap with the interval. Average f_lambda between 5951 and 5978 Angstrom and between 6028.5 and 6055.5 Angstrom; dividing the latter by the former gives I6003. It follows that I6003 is 1.28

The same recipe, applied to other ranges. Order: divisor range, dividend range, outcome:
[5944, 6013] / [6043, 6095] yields 1.24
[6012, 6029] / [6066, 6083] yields 1.08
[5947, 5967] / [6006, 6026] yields 1.17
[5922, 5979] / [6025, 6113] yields 1.31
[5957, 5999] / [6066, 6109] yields 1.24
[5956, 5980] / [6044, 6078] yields 1.30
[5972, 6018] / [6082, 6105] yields 1.20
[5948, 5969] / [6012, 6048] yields 1.24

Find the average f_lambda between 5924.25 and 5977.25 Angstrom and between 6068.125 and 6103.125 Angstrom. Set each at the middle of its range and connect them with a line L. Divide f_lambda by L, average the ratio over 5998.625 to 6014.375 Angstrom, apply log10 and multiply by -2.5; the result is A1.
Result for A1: 0.04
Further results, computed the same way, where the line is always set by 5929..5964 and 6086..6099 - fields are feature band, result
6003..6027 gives 0.023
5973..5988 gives 0.007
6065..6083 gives 0.033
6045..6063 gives -0.047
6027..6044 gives -0.001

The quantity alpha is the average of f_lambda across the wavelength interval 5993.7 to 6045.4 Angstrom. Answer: 4.82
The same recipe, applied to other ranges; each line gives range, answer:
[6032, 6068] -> 5.26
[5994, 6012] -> 4.52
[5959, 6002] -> 4.39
